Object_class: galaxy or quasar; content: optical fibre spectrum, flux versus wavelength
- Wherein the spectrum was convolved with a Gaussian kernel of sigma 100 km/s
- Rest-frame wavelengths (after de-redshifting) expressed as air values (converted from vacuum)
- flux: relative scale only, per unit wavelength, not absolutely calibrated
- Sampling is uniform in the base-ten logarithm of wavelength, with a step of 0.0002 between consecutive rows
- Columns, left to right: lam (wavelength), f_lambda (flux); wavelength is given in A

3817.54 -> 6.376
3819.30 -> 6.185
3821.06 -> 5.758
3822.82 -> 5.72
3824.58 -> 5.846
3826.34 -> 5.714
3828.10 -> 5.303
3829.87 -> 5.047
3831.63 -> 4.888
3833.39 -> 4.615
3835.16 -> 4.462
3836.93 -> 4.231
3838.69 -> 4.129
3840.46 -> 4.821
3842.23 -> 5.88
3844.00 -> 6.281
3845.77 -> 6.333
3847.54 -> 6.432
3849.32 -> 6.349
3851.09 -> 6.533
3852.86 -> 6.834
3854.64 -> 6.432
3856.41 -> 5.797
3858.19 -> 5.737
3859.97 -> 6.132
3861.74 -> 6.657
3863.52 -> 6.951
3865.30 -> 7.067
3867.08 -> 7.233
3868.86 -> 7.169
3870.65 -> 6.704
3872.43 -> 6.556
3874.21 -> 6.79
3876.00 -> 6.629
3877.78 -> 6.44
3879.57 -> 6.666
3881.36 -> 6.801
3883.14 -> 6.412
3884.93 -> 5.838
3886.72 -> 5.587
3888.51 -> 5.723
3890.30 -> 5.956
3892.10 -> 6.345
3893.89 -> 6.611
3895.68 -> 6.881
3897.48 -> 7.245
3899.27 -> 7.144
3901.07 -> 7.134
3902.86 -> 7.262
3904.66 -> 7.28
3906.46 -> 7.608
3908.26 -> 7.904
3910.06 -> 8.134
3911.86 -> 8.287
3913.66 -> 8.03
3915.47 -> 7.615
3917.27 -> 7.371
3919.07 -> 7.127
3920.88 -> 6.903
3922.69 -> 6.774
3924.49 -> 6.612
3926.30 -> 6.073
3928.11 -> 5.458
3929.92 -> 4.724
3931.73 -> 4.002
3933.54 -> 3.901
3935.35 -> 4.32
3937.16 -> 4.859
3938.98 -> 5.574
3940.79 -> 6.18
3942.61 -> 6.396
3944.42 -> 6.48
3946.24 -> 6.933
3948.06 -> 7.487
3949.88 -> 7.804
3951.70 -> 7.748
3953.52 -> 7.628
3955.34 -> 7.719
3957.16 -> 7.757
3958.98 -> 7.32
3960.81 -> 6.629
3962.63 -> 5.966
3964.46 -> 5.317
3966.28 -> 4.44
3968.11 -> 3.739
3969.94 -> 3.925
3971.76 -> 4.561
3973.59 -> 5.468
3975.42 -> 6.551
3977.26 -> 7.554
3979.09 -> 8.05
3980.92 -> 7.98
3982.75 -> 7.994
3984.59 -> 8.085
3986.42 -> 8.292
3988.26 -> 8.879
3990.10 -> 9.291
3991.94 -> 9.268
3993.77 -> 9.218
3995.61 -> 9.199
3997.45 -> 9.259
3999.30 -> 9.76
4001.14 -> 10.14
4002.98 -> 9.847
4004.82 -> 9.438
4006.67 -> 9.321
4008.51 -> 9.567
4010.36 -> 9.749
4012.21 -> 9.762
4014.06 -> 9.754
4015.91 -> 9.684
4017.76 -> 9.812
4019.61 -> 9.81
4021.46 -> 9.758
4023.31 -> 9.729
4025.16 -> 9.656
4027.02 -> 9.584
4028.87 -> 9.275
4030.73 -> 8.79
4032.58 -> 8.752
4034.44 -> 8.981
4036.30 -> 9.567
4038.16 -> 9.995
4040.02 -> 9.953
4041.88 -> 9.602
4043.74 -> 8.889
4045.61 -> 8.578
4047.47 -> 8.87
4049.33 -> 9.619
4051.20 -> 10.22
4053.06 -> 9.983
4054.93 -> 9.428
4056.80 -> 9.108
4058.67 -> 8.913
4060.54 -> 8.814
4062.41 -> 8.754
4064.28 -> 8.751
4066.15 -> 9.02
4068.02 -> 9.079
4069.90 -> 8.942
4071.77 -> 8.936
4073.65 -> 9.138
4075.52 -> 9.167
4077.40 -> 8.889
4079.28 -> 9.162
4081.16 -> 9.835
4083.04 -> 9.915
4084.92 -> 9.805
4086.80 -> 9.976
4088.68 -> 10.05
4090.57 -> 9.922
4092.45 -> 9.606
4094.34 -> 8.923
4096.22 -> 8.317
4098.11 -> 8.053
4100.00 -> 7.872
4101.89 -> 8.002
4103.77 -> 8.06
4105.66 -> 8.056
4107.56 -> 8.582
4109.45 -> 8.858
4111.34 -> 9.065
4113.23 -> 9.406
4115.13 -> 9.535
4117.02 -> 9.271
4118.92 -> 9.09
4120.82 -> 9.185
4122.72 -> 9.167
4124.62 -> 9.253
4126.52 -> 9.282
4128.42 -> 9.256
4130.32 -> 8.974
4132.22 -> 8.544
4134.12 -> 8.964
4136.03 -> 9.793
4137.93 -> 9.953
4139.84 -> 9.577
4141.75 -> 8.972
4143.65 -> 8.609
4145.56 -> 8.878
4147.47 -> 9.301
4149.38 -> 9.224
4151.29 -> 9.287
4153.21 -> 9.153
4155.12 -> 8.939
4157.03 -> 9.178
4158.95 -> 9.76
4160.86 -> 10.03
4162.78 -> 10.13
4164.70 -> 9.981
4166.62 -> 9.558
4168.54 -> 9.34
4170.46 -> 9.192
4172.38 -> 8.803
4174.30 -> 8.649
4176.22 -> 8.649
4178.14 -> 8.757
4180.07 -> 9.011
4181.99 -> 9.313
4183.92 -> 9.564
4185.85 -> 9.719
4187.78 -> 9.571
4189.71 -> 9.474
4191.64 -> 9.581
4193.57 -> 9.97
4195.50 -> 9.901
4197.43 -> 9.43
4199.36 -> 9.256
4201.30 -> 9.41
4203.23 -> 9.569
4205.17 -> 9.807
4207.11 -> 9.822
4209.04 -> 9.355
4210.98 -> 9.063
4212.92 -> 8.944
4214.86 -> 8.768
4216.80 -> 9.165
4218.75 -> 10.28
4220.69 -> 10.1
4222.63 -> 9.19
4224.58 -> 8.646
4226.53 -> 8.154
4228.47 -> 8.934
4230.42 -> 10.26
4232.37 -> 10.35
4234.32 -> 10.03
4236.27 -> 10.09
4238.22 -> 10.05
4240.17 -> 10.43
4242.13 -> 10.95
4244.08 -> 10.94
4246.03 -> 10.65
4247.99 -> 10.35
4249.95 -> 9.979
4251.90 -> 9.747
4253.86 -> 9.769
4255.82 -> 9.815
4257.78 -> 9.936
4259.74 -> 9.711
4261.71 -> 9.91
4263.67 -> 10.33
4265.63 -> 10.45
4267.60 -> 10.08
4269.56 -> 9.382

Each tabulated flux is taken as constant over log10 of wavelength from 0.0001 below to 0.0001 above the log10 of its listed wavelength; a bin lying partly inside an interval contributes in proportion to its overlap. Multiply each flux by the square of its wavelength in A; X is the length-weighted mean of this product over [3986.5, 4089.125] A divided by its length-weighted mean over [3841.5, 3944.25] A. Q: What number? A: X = 1.6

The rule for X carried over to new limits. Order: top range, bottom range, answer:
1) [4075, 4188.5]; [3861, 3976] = 1.58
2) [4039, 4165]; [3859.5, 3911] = 1.51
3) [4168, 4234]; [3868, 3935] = 1.64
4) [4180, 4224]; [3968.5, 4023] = 1.22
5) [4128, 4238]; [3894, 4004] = 1.49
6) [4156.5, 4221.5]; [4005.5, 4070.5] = 1.08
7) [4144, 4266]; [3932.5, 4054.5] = 1.31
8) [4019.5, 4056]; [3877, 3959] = 1.51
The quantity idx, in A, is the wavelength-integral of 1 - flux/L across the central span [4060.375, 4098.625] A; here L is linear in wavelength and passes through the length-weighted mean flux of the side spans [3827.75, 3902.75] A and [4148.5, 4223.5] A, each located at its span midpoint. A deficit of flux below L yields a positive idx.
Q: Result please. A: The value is -4.0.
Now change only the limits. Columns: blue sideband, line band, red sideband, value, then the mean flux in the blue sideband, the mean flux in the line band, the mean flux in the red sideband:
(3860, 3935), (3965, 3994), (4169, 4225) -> 1.6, 6.65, 7.01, 9.35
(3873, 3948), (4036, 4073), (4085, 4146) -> -4.3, 6.5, 9.24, 9.05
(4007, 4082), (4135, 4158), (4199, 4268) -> 0.8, 9.34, 9.24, 9.79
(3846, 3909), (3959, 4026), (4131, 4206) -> -3.9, 6.65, 8.2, 9.35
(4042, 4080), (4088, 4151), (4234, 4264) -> 2.9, 9.12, 9.02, 10.2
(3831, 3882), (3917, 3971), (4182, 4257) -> 7.0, 6.13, 6.09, 9.71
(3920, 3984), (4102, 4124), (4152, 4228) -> -1.5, 6.21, 8.9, 9.36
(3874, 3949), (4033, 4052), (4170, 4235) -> -3.9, 6.51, 9.4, 9.37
